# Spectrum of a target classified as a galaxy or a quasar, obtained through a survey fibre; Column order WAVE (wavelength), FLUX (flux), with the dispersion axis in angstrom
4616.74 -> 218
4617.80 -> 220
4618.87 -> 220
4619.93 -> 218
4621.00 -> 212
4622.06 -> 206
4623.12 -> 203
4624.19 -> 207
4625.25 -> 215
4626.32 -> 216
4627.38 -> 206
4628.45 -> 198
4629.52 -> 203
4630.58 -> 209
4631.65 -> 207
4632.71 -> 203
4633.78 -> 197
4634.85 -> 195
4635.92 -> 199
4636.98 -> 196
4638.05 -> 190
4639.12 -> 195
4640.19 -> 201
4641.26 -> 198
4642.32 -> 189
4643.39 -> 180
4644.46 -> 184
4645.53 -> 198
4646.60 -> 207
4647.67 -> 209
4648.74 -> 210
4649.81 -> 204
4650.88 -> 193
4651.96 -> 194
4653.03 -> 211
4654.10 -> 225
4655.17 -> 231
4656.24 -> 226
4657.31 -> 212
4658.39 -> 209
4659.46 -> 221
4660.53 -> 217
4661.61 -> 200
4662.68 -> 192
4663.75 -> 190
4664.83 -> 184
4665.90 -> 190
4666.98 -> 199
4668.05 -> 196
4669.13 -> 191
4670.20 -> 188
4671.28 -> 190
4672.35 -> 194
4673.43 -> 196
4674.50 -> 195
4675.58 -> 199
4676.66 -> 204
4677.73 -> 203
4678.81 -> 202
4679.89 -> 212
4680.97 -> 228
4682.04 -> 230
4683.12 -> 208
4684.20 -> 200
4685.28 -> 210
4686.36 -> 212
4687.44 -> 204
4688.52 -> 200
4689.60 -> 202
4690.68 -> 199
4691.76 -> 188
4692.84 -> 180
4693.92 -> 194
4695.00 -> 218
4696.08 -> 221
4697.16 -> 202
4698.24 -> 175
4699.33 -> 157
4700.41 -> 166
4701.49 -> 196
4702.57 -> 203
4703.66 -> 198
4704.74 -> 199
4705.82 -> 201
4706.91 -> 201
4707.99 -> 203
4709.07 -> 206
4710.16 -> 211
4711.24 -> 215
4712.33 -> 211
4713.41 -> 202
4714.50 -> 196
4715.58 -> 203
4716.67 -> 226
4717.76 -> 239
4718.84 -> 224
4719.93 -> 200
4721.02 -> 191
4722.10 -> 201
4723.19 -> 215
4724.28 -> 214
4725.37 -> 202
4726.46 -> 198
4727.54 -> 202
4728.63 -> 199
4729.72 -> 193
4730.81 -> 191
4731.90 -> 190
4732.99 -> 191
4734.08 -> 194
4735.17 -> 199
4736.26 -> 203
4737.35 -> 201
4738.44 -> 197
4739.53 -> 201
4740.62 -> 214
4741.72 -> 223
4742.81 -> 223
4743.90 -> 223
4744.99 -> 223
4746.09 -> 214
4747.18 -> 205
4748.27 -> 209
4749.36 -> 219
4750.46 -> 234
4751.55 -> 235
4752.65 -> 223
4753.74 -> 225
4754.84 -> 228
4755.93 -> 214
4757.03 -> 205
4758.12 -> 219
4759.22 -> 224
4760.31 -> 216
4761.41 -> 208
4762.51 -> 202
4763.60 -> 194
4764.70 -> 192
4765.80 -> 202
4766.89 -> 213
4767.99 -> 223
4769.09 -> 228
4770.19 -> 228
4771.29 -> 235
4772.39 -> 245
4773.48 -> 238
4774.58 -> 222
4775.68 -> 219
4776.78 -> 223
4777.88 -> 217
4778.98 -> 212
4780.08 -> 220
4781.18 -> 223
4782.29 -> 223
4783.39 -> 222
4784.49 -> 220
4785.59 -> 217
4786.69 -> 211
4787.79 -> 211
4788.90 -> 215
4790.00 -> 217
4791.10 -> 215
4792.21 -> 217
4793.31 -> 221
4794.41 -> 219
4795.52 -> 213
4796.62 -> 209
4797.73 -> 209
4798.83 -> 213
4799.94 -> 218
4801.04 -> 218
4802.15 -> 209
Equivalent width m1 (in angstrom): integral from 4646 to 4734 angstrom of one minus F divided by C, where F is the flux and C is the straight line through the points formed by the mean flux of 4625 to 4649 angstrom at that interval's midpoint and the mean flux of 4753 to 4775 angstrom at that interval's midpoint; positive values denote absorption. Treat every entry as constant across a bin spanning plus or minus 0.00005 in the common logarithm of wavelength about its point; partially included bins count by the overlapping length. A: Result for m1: 2.1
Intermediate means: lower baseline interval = 200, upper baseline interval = 218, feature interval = 203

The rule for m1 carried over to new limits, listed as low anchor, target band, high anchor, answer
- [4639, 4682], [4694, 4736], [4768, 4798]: 1.78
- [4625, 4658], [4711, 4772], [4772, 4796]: 1.17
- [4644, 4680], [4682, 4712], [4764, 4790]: 1.15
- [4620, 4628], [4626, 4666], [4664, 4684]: 0.60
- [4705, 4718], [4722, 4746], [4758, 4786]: 0.87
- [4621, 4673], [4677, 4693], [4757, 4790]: 0.06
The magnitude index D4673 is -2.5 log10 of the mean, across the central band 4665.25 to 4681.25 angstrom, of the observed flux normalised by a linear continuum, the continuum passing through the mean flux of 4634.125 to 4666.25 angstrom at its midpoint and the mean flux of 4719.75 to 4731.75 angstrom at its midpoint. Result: 0.01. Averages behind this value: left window 202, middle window 199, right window 200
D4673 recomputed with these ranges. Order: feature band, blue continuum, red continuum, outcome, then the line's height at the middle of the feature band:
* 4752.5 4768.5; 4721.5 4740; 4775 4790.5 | -0.012 mag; 210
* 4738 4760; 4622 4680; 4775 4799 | -0.028 mag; 212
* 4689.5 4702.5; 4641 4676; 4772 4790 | 0.083 mag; 207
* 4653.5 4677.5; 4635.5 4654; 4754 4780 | -0.004 mag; 202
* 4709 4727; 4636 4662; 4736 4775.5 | 0.017 mag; 212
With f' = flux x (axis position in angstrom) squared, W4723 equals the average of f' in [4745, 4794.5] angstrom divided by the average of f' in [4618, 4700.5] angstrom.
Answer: 1.1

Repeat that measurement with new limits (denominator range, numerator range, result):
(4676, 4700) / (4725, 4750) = 1.04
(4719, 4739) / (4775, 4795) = 1.12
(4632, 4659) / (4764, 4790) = 1.15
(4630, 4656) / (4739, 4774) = 1.14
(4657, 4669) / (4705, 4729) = 1.06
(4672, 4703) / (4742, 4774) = 1.13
